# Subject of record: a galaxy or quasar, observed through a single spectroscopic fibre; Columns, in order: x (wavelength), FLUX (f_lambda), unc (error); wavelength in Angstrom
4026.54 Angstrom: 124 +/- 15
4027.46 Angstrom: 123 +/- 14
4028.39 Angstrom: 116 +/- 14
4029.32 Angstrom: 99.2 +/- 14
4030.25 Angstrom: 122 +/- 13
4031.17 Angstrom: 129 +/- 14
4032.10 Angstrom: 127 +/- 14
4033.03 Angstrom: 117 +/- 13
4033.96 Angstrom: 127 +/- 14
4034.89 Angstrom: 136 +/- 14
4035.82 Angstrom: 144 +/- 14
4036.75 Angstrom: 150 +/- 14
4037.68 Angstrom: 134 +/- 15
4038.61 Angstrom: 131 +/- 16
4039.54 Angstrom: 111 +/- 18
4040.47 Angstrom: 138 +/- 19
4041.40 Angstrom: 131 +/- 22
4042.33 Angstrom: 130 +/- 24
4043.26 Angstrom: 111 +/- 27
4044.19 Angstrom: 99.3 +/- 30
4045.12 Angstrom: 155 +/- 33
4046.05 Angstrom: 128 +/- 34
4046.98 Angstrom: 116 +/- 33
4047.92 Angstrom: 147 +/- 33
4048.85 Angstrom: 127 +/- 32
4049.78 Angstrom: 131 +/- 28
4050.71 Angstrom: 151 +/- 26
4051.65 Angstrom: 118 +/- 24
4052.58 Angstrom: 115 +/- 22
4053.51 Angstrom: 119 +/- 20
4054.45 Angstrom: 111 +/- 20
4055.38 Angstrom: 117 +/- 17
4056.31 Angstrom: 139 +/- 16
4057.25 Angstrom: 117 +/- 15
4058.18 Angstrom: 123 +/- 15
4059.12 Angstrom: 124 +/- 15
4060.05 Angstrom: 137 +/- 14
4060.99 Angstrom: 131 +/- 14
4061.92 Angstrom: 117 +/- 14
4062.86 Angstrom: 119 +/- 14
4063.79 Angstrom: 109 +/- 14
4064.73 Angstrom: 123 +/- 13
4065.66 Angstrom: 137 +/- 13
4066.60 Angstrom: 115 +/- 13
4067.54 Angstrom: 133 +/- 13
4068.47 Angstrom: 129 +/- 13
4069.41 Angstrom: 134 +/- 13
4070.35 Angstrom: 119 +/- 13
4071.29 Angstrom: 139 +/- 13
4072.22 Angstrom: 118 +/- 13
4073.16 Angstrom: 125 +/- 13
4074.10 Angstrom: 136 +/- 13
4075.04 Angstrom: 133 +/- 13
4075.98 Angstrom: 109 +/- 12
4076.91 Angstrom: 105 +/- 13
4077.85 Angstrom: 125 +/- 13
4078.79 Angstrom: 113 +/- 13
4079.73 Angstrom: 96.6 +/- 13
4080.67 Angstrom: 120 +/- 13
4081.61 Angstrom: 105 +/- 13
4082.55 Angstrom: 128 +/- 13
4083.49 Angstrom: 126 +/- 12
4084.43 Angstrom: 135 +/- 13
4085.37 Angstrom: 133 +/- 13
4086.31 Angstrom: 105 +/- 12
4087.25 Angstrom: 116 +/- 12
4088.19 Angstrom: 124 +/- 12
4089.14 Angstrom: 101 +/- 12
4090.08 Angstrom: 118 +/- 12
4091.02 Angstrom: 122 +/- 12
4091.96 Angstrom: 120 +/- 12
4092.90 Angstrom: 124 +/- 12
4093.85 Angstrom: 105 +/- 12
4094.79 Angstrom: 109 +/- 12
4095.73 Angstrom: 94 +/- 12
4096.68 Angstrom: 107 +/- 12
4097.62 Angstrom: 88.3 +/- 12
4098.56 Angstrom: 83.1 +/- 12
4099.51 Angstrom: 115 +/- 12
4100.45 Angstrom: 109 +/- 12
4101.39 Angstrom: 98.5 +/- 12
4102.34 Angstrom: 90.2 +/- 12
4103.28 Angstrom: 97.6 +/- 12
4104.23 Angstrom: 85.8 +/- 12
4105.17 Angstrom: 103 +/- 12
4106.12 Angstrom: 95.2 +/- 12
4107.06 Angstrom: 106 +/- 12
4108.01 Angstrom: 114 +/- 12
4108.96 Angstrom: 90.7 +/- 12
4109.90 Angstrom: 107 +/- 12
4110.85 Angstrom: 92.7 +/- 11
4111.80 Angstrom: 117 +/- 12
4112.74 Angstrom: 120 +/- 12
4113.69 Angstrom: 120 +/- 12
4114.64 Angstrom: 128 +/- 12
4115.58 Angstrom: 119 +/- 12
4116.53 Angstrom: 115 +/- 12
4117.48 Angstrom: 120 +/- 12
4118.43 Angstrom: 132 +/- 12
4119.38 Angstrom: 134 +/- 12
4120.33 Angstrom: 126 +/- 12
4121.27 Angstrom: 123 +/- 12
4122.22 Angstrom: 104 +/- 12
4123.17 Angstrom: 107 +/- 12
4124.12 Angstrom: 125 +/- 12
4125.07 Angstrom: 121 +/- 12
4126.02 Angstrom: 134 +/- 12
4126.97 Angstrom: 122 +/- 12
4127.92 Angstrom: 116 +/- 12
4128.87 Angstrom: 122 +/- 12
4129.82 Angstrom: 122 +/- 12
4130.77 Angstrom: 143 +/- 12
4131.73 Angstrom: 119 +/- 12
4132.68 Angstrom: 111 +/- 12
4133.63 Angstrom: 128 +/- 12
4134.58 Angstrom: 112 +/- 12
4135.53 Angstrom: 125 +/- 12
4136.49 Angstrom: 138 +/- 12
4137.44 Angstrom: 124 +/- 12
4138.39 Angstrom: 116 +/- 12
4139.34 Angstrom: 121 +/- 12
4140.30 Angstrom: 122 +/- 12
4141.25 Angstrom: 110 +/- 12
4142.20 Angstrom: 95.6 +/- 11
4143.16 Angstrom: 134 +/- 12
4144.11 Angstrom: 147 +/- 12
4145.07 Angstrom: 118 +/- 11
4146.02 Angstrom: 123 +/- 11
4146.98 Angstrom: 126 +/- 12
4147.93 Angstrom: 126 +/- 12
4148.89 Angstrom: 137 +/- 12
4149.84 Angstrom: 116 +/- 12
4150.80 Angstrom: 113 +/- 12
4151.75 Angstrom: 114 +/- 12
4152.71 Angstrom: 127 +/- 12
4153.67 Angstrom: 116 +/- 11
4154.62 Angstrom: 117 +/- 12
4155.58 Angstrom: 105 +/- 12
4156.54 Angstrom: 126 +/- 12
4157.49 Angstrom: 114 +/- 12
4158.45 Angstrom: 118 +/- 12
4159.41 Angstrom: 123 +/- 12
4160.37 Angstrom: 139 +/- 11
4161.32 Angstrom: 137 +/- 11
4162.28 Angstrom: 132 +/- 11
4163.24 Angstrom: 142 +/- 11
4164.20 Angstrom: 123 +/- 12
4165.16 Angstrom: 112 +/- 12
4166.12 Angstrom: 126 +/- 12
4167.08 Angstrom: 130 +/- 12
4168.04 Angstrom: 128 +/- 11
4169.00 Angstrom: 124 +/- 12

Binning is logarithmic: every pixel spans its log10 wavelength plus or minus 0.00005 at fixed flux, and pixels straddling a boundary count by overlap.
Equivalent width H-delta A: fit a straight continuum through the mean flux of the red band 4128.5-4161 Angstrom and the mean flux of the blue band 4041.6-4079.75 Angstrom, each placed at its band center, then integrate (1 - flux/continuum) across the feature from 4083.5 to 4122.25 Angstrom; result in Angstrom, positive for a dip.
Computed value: 3.8 Angstrom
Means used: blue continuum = 124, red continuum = 122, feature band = 111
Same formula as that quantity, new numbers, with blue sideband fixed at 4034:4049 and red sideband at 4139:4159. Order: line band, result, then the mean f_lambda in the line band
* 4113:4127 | 0.12 Angstrom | 122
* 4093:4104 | 2.18 Angstrom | 100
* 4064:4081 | 0.66 Angstrom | 123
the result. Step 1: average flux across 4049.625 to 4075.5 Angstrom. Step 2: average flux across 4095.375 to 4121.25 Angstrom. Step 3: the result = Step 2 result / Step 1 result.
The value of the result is 0.86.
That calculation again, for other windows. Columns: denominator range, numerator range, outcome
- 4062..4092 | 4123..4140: 1.02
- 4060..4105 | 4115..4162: 1.06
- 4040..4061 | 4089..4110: 0.82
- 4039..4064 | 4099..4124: 0.88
